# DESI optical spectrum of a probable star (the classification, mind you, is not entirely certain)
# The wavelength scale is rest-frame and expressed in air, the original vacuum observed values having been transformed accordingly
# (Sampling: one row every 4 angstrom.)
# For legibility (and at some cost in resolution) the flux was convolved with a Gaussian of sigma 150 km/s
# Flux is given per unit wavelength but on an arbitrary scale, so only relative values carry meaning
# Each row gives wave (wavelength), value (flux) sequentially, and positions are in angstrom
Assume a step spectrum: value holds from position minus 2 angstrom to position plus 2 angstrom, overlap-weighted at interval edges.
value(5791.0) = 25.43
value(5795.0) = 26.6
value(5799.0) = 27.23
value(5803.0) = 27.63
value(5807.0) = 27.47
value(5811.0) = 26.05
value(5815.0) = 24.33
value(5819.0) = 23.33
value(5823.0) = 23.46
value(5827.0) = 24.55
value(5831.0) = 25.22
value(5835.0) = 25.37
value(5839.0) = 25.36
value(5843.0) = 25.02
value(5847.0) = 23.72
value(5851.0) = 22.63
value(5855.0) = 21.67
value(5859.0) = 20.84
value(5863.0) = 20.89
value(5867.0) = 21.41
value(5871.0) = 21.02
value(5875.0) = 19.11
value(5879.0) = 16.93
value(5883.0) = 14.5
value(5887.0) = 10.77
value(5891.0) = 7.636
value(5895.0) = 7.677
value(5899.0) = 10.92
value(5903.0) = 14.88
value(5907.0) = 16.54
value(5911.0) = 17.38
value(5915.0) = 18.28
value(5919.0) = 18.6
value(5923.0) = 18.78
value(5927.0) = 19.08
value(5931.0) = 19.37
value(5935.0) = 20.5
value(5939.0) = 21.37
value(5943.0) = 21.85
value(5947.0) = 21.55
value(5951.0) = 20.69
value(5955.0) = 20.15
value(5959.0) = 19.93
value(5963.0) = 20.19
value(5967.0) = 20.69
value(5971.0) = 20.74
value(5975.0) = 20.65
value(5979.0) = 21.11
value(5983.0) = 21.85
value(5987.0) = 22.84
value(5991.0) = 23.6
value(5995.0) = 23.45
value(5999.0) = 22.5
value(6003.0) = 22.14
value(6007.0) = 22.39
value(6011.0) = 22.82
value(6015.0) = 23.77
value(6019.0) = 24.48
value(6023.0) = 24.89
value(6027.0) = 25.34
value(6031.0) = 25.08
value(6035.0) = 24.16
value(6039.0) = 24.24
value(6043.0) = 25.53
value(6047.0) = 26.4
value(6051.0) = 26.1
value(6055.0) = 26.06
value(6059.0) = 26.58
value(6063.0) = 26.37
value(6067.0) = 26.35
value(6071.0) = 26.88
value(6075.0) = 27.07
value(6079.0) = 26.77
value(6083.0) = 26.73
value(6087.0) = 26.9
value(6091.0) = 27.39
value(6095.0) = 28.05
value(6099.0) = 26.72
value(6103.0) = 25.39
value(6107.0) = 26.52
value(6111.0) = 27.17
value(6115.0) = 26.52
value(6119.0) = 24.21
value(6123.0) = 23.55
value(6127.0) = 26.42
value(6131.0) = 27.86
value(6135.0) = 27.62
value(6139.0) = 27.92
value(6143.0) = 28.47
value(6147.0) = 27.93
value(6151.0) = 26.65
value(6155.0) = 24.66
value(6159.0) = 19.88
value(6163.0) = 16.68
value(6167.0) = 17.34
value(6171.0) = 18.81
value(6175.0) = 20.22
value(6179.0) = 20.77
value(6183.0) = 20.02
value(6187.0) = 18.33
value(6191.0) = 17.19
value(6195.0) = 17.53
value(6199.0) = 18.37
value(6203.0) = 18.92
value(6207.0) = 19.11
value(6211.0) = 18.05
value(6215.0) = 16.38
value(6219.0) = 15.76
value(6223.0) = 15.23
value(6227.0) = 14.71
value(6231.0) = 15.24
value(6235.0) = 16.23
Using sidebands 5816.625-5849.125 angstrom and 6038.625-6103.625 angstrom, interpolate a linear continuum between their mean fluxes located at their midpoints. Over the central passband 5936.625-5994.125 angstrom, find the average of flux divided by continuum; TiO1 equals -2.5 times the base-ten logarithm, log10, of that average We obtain 0.202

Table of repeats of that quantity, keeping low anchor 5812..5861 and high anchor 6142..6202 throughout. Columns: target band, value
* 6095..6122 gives -0.22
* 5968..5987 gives 0.06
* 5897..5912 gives 0.49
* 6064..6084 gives -0.23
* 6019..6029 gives -0.13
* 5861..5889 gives 0.30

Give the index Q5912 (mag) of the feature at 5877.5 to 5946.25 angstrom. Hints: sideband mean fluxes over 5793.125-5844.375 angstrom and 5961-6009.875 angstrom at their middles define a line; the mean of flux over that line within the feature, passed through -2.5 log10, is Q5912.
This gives 0.39 mag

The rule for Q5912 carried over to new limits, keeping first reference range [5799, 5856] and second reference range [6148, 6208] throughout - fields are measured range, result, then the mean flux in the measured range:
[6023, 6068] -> -0.180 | 25.6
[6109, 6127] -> -0.228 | 25.5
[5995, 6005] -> -0.009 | 22.5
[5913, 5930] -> 0.246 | 18.7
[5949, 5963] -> 0.138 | 20.2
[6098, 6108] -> -0.244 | 26.1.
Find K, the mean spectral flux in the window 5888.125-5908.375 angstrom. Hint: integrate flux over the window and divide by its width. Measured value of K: 11.3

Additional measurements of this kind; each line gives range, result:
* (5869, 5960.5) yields 17.3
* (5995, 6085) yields 25.1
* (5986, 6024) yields 23.3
